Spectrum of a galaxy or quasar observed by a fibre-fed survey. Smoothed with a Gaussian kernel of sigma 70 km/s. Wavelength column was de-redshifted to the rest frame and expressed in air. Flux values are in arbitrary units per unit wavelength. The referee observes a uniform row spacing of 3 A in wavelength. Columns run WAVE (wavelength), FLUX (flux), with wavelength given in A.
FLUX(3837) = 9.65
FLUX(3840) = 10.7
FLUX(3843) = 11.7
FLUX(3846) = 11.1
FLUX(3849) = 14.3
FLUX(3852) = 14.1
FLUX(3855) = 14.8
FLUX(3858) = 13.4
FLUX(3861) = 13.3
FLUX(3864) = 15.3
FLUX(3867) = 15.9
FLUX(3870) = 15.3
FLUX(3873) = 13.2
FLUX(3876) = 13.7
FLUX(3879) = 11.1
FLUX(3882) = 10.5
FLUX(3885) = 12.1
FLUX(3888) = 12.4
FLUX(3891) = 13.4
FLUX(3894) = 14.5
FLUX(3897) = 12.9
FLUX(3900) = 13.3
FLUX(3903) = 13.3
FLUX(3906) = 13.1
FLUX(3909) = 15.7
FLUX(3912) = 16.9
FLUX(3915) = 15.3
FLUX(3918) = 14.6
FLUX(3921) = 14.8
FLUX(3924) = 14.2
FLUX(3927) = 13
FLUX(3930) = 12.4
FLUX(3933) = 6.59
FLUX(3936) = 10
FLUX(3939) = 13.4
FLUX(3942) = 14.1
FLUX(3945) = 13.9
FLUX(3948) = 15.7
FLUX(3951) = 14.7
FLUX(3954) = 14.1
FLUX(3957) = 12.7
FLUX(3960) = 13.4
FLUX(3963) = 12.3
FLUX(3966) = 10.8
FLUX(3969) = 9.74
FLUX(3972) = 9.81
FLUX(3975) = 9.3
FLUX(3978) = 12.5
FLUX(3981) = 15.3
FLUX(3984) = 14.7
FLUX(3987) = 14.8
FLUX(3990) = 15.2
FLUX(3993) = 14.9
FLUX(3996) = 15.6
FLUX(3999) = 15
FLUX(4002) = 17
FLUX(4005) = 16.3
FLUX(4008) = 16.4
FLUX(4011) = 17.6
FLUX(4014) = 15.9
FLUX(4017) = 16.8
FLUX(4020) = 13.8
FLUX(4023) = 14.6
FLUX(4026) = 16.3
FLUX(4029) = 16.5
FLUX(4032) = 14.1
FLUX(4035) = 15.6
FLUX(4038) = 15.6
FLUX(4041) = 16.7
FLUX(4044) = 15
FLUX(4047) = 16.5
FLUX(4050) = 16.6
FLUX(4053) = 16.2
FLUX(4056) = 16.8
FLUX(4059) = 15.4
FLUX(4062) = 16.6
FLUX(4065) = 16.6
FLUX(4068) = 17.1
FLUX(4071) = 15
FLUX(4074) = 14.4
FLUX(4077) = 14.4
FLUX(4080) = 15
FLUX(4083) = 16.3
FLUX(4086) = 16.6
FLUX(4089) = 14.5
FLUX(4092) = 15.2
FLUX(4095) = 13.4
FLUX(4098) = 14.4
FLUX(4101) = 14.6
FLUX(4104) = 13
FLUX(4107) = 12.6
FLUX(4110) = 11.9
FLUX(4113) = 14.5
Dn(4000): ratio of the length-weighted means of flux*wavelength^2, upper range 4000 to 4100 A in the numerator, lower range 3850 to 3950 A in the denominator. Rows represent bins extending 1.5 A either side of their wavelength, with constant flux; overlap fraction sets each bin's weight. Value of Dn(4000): 1.25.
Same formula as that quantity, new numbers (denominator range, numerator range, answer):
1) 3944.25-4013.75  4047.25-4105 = 1.15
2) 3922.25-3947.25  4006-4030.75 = 1.35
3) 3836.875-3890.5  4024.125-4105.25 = 1.32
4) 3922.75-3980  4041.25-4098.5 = 1.35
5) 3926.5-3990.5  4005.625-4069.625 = 1.32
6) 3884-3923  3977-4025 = 1.15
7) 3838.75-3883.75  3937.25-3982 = 1.01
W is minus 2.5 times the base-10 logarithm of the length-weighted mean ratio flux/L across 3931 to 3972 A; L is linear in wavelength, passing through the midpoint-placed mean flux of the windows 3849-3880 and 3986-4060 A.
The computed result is 0.22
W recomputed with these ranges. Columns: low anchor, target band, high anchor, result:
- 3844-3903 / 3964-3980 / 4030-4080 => 0.350 mag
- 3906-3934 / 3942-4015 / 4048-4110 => 0.020 mag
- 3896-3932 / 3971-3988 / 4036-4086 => 0.167 mag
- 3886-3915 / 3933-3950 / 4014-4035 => 0.128 mag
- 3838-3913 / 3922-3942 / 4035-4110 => 0.174 mag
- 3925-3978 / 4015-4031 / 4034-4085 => -0.068 mag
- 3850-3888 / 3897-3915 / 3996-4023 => -0.017 mag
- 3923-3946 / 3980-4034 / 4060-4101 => -0.141 mag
